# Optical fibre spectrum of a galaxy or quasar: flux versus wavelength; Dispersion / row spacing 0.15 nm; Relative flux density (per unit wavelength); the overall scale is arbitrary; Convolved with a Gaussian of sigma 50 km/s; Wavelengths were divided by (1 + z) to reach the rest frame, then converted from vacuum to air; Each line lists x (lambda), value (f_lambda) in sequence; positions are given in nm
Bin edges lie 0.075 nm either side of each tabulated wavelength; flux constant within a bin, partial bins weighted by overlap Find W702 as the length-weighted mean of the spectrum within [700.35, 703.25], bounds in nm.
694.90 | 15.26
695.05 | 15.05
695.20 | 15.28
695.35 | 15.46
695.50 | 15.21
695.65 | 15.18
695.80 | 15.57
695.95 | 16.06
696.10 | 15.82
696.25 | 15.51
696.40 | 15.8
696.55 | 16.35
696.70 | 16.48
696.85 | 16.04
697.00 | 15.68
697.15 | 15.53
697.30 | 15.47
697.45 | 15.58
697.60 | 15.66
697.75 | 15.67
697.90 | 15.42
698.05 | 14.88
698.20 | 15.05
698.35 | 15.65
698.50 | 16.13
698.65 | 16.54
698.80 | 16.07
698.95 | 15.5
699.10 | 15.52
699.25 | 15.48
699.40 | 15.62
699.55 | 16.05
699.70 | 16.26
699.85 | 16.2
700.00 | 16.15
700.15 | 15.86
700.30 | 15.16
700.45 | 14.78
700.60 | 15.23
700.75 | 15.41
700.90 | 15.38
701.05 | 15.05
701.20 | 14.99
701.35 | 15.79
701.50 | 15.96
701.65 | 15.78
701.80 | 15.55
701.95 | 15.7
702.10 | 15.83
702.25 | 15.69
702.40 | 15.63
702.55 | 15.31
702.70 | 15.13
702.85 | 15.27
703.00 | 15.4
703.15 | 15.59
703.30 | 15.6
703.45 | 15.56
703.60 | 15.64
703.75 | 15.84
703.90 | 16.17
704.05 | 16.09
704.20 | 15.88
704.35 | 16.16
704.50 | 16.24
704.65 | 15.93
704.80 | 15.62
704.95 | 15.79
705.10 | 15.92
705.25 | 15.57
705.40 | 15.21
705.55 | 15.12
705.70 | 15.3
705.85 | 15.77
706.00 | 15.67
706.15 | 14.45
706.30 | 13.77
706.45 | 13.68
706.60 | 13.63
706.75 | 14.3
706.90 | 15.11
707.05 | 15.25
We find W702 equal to 15.4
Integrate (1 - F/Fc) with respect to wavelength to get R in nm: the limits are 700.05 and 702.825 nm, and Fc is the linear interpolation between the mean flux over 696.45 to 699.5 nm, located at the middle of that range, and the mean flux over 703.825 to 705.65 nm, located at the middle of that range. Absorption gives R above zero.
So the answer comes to 0.05 nm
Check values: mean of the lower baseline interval 15.7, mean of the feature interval 15.5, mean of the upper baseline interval 15.8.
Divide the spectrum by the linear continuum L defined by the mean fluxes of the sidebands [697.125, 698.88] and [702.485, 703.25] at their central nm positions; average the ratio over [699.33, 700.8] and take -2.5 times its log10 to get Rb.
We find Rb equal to -0.01 mag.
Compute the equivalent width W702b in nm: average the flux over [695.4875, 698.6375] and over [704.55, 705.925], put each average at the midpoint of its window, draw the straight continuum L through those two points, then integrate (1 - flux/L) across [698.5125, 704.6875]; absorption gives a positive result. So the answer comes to -0.02 nm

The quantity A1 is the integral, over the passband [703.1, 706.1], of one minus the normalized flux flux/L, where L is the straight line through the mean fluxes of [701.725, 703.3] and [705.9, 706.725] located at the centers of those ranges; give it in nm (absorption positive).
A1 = -0.18 nm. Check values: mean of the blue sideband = 15.5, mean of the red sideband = 14.3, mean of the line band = 15.7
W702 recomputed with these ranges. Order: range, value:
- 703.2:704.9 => 15.9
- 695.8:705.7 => 15.7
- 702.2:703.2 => 15.4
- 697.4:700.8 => 15.6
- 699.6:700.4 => 15.9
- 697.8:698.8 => 15.6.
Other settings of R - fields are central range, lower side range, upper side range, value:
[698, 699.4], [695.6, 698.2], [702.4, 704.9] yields 0.00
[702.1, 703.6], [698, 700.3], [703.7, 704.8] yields 0.04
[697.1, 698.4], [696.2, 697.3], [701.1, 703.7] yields 0.03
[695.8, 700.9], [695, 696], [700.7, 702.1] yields -0.08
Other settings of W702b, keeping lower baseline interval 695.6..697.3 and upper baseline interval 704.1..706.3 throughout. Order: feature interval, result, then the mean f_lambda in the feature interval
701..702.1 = 0.006 nm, 15.6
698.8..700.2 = -0.012 nm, 15.9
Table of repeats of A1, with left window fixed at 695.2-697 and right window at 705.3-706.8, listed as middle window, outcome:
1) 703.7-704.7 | -0.08 nm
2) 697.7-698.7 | 0.00 nm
